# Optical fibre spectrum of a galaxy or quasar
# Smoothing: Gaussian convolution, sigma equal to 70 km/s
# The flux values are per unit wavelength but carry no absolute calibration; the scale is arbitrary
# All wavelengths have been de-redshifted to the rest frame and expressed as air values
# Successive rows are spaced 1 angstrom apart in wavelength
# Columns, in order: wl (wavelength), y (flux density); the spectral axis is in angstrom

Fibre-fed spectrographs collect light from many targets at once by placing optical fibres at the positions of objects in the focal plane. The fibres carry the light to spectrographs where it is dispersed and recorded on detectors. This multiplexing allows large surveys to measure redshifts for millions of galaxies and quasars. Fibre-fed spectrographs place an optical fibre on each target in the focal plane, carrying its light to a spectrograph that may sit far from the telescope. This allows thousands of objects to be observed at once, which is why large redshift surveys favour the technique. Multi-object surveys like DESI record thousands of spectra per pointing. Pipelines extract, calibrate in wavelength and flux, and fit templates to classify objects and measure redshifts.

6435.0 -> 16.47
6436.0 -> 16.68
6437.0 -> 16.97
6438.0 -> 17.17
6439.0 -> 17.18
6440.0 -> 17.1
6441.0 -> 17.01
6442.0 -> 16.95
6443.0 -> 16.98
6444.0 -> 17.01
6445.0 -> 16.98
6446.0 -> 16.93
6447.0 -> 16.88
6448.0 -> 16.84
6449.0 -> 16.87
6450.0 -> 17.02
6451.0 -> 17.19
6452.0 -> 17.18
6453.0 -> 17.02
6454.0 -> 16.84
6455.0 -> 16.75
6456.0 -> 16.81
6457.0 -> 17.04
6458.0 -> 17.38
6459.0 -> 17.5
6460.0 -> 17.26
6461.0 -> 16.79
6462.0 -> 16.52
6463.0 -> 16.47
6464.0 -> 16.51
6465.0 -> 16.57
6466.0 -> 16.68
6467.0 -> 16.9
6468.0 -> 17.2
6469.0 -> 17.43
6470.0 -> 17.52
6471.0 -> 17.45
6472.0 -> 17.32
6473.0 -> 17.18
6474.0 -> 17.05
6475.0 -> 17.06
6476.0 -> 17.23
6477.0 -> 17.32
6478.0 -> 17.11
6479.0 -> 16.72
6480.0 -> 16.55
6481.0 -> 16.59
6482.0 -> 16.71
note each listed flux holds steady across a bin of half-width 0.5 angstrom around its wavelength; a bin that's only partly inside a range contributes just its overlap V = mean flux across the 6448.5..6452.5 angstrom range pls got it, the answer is 17.1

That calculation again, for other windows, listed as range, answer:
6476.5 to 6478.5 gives 17.2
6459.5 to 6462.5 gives 16.9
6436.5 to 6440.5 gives 17.1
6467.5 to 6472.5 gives 17.4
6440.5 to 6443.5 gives 17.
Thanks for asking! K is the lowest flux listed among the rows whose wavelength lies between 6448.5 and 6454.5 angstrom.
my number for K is 16.84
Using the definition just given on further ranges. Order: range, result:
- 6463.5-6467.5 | 16.51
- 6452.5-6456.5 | 16.75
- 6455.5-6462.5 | 16.52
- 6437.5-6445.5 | 16.95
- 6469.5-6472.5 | 17.32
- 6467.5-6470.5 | 17.2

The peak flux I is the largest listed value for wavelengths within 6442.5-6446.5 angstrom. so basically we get 17.01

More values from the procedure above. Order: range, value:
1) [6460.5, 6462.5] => 16.79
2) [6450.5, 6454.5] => 17.19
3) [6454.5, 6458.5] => 17.38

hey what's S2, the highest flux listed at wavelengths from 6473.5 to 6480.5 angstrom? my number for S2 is 17.32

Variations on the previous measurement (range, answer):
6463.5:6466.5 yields 16.68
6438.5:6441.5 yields 17.18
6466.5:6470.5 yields 17.52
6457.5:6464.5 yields 17.5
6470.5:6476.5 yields 17.45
